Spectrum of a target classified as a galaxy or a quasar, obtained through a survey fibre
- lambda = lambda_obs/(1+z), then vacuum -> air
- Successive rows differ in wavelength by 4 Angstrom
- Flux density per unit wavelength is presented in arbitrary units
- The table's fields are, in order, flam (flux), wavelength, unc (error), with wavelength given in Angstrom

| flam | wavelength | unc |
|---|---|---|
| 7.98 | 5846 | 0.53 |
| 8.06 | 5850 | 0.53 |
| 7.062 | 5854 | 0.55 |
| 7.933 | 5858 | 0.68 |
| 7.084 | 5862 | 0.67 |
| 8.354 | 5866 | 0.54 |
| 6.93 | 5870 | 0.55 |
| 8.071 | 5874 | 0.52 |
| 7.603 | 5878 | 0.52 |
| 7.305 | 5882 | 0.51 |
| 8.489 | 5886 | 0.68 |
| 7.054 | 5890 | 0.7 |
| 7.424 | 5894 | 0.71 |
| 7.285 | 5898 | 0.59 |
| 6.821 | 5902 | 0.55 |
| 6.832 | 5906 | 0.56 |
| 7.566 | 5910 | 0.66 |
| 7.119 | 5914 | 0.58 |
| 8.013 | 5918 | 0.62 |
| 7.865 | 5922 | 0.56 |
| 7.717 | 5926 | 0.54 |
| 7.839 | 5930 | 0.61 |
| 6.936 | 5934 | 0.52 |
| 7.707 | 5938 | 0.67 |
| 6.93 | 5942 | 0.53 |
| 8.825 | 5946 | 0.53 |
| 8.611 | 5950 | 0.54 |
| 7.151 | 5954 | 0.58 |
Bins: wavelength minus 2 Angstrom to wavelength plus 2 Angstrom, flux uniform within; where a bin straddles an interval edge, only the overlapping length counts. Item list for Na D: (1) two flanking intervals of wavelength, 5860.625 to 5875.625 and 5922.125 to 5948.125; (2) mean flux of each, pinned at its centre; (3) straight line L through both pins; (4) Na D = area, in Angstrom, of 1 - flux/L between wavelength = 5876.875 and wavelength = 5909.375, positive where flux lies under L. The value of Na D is 1.2 Angstrom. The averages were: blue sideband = 7.62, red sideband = 7.68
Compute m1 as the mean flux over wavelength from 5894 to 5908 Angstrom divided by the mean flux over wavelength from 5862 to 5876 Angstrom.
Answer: 0.92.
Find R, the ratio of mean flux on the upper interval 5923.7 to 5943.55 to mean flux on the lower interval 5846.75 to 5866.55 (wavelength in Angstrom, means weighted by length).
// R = 0.97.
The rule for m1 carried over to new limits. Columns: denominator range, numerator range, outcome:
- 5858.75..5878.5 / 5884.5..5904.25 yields 0.97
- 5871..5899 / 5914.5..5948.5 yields 1.02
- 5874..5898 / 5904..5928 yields 0.99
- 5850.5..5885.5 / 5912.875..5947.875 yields 1.01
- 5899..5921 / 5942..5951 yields 1.14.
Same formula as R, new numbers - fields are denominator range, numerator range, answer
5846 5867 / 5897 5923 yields 0.95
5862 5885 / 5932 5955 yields 1.01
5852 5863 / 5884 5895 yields 1.04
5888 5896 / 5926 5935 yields 1.04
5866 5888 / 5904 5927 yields 0.97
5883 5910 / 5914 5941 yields 1.04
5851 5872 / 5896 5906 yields 0.93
